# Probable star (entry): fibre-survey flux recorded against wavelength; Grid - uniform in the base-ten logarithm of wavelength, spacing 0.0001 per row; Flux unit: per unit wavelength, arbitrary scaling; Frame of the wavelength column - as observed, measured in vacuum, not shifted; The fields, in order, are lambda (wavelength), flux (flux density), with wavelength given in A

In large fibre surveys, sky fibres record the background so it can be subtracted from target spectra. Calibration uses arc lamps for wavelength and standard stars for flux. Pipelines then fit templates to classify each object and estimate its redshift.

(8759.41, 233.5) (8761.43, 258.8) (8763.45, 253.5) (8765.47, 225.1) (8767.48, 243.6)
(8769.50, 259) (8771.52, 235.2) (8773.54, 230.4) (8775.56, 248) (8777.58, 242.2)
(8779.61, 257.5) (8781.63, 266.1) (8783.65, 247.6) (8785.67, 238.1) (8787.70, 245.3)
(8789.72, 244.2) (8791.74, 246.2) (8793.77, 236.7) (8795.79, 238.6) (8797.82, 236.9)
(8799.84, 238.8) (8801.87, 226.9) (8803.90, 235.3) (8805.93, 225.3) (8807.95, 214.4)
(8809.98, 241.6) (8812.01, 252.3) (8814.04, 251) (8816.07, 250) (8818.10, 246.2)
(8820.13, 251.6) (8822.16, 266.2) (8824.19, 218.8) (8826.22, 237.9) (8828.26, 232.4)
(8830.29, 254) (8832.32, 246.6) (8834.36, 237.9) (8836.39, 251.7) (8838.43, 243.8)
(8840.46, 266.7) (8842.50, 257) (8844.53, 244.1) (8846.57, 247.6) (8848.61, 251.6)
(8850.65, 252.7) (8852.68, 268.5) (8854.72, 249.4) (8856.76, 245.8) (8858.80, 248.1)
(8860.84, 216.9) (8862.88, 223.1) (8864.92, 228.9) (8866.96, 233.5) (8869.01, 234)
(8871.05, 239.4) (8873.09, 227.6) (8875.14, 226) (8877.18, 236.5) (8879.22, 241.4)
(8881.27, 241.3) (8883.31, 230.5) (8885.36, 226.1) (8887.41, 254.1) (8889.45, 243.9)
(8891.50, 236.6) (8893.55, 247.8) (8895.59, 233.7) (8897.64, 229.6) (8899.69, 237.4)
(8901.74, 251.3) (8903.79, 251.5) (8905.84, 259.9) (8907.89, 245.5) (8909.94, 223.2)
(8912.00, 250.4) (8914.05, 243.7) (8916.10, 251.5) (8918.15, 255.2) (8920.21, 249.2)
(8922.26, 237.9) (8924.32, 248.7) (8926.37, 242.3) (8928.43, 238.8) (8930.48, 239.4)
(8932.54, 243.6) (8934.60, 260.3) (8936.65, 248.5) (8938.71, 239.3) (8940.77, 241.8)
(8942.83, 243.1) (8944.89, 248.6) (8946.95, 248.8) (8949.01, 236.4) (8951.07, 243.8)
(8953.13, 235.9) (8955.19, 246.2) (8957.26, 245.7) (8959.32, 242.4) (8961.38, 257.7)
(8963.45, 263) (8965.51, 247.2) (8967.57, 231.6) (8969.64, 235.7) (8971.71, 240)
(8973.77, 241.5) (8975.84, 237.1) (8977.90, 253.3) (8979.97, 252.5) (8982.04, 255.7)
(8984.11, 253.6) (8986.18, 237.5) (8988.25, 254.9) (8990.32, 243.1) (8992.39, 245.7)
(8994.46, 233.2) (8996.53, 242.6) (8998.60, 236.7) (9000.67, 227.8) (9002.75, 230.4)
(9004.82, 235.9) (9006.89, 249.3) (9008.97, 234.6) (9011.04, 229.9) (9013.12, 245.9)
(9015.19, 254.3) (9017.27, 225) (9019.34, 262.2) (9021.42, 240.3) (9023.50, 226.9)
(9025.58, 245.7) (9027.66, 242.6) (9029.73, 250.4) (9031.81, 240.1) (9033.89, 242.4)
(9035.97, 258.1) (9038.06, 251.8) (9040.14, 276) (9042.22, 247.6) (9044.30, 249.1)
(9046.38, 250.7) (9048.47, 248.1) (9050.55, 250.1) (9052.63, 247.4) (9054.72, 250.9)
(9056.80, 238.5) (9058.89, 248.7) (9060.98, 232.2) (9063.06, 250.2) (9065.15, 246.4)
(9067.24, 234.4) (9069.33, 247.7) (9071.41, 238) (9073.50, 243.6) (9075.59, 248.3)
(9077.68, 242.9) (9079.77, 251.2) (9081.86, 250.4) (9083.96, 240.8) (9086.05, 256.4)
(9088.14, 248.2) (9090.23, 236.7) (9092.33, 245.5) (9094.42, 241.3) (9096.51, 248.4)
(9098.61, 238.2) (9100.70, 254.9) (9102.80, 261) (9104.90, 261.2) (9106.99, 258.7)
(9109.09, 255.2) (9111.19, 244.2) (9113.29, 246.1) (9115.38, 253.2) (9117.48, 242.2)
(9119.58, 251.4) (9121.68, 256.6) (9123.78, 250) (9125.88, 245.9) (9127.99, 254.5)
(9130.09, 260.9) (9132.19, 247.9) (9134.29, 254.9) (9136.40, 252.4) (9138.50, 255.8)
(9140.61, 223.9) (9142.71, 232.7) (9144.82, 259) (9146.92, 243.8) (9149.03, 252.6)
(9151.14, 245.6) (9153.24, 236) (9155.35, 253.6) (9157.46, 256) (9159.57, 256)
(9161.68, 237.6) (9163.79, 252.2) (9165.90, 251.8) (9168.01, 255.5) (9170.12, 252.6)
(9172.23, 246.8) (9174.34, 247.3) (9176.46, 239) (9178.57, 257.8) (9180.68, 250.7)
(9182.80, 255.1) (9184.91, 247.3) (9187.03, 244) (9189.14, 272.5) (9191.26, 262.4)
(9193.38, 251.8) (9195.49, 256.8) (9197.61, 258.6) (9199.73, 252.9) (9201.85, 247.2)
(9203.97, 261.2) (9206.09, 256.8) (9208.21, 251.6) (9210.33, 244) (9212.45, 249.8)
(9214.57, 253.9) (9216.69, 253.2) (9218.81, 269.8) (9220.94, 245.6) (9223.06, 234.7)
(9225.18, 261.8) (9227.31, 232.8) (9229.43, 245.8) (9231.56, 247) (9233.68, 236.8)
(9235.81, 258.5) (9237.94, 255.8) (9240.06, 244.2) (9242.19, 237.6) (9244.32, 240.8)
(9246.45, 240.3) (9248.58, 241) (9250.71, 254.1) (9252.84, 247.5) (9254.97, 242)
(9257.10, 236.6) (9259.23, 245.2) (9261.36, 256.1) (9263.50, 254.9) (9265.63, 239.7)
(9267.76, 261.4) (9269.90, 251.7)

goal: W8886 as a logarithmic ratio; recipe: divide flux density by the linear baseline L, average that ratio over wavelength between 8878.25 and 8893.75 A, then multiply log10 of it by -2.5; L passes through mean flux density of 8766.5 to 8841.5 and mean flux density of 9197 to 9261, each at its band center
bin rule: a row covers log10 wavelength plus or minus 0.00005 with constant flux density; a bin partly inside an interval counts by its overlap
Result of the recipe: 0.021 mag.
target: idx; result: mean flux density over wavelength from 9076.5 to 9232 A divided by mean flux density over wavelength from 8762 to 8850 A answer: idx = 1.0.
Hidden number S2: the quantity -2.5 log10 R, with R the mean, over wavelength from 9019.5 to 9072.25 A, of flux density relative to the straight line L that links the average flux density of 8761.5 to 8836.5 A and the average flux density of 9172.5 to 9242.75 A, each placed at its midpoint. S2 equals 0.01 mag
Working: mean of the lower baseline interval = 243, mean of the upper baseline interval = 251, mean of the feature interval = 246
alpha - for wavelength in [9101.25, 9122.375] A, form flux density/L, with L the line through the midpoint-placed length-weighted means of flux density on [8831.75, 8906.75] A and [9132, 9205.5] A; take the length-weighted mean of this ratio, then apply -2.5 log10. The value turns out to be -0.02 mag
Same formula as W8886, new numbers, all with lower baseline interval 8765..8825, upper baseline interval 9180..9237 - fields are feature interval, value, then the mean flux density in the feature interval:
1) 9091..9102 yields 0.016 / 246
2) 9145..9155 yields 0.018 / 247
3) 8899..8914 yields -0.003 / 246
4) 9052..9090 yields 0.016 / 245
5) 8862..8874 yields 0.058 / 231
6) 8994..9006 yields 0.055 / 235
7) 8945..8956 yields 0.014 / 243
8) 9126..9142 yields 0.004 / 249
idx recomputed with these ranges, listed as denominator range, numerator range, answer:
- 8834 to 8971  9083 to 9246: 1.03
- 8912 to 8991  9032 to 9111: 1.01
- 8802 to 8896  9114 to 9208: 1.04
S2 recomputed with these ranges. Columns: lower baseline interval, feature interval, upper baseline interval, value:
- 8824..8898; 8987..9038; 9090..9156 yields 0.017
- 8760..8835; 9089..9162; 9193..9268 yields -0.007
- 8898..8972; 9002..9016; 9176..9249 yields 0.028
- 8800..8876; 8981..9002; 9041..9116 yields 0.011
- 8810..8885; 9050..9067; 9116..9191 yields 0.013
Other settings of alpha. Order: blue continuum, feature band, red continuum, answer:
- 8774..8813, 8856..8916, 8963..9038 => 0.016 mag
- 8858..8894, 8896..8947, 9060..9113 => -0.033 mag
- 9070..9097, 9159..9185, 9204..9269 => -0.013 mag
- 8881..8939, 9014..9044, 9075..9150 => -0.003 mag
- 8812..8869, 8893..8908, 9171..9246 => 0.007 mag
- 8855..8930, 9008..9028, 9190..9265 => 0.012 mag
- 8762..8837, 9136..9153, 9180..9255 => 0.017 mag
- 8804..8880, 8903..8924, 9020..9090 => -0.014 mag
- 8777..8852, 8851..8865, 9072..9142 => 0.016 mag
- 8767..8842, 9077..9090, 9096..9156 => 0.005 mag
